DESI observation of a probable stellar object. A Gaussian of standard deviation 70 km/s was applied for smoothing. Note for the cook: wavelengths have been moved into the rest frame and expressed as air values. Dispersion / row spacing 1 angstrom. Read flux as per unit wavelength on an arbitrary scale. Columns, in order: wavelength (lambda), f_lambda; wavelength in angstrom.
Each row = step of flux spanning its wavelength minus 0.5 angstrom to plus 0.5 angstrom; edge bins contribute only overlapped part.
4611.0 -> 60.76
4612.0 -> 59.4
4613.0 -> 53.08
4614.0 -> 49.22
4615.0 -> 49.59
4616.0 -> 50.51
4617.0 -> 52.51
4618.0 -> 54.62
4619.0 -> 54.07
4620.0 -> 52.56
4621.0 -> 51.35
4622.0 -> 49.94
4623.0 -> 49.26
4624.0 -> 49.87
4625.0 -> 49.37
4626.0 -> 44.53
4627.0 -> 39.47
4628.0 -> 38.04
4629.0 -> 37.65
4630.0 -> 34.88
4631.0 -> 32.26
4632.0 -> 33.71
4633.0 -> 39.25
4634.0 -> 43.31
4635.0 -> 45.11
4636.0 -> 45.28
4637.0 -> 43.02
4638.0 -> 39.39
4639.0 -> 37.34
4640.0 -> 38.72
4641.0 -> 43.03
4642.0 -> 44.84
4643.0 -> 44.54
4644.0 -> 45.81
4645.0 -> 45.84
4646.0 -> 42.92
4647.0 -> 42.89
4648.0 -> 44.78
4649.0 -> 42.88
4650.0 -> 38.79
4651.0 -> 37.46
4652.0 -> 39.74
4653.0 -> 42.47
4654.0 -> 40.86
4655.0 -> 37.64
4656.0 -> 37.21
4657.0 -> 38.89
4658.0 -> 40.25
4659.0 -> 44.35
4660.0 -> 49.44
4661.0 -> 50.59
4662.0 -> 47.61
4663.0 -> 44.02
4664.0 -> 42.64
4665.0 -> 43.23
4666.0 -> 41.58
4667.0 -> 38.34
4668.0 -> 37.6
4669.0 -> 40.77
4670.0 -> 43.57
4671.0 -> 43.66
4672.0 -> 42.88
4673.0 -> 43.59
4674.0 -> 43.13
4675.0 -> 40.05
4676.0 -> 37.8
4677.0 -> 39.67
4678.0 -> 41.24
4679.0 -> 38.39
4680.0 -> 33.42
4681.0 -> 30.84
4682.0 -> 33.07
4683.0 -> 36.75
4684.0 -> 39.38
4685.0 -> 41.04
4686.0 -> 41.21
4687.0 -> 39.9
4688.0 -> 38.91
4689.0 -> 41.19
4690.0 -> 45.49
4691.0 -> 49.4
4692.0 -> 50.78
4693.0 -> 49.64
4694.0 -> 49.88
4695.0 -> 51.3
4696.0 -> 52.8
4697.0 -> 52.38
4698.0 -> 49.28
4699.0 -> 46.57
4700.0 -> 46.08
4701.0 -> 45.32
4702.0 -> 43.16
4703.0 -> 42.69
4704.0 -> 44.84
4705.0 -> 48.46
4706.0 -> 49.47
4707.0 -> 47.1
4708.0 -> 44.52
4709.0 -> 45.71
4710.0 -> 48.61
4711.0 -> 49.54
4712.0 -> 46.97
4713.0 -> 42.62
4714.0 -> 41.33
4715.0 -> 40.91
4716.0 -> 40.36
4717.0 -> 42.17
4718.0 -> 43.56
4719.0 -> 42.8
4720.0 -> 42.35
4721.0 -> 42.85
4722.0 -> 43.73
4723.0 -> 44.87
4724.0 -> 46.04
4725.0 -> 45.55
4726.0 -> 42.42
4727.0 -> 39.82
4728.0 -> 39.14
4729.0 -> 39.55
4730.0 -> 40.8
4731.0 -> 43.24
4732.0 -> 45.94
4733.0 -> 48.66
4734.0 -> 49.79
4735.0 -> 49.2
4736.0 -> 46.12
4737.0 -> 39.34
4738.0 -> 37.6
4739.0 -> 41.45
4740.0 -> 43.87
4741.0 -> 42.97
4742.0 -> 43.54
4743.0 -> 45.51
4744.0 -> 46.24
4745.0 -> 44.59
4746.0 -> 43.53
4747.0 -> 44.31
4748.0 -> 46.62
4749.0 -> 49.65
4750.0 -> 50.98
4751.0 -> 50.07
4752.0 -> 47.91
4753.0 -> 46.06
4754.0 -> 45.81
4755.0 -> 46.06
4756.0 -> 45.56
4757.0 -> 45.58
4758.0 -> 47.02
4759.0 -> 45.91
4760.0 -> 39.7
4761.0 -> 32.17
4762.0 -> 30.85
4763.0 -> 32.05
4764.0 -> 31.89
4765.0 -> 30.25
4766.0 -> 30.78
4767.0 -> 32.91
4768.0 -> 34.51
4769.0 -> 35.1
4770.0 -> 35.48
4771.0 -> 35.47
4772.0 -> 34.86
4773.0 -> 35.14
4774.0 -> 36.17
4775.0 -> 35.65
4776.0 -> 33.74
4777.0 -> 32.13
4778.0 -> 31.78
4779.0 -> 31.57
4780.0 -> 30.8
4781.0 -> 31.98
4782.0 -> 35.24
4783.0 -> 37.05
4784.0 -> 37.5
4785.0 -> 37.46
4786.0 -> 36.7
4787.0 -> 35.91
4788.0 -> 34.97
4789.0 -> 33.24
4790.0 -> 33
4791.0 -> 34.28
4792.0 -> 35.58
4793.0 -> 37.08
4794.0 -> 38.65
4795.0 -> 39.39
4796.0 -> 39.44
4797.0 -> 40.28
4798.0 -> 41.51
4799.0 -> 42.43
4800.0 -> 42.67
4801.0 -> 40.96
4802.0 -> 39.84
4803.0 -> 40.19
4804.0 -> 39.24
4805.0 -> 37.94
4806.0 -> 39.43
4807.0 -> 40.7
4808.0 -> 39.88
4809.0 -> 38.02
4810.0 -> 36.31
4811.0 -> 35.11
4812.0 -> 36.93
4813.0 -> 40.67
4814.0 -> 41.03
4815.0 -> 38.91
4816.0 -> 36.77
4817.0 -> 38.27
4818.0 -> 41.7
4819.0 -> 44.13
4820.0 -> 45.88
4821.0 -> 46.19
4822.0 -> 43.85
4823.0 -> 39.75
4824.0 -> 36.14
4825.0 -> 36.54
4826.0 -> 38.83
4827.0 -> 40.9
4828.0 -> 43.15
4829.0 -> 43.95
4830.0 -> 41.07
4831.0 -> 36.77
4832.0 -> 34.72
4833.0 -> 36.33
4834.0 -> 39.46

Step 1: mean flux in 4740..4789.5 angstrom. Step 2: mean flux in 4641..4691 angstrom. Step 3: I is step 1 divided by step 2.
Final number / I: 0.94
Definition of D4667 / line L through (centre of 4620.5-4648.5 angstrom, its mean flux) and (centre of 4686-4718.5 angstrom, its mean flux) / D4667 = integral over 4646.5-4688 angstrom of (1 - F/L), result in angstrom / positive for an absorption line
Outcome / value 3.2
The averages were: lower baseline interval 42.7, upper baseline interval 45.9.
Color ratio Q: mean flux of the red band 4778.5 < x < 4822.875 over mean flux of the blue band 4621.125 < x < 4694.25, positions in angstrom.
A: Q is 0.92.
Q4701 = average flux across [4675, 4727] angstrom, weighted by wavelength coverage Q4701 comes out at 43.7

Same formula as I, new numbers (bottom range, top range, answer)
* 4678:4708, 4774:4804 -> 0.83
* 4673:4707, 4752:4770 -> 0.89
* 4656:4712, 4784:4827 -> 0.89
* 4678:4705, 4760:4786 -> 0.78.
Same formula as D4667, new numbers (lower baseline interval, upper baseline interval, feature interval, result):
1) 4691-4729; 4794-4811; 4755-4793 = 5.45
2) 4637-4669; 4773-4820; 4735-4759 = -3.84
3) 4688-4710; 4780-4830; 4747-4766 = 0.25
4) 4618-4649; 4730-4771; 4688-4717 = -2.52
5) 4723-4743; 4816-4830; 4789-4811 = 1.67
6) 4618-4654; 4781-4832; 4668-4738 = -3.62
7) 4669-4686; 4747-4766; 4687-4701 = -2.67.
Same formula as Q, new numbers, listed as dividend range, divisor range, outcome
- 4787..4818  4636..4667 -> 0.91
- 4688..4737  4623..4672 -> 1.08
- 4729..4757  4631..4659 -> 1.10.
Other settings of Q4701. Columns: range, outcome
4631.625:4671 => 42.1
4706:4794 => 40.6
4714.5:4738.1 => 43.3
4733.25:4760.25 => 45.5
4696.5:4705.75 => 46.6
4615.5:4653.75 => 43.7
